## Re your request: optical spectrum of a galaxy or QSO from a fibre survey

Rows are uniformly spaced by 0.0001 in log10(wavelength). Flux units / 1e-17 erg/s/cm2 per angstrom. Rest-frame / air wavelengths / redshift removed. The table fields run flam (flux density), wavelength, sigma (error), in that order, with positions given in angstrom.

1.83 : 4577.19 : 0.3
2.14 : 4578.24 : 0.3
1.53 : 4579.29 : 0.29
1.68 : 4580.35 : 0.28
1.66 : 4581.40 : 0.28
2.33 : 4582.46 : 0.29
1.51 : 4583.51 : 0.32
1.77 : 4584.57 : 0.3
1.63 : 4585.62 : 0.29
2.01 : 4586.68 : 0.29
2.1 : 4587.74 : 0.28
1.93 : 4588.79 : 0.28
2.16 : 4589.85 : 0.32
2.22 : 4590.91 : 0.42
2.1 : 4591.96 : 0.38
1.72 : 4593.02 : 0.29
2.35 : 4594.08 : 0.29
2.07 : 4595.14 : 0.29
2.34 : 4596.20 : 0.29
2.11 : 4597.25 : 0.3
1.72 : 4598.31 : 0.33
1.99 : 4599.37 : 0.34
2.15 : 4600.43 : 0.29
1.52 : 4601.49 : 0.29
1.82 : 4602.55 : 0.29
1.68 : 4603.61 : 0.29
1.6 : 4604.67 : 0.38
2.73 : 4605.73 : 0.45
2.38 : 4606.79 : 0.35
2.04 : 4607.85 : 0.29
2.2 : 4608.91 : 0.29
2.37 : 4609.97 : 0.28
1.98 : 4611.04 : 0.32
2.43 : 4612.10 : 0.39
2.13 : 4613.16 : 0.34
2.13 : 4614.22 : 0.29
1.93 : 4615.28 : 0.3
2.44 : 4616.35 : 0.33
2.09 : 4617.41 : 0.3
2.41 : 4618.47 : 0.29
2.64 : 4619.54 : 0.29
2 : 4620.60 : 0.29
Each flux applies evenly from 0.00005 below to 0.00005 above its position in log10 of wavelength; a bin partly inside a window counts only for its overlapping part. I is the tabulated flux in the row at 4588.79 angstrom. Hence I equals 1.93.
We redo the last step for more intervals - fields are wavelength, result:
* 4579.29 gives 1.53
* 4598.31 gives 1.72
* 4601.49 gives 1.52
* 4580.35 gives 1.68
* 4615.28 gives 1.93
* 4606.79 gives 2.38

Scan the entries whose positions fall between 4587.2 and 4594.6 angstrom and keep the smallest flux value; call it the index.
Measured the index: 1.72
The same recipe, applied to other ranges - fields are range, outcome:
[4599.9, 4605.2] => 1.52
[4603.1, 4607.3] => 1.6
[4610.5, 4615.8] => 1.93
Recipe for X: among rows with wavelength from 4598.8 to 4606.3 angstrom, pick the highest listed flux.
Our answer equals 2.73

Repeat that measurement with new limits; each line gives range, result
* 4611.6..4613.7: 2.43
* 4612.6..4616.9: 2.44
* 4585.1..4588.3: 2.1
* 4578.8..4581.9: 1.68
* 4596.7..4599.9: 2.11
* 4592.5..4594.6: 2.35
